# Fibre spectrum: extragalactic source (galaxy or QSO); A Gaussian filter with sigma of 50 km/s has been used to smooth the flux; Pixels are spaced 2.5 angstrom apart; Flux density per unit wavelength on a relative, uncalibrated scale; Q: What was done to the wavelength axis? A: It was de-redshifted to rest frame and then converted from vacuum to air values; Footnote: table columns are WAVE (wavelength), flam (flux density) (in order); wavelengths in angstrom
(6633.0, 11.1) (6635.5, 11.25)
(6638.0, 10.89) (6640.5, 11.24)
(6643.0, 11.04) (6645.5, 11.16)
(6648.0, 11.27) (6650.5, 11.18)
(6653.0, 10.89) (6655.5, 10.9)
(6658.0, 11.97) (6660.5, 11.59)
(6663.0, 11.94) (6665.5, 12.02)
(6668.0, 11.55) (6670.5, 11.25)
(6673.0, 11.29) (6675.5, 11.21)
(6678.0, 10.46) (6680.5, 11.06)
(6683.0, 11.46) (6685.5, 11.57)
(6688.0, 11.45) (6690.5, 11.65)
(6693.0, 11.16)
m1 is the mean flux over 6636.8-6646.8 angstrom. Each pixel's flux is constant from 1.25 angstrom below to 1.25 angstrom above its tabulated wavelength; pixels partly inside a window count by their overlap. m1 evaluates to 11.1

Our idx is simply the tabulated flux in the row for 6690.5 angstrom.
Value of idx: 11.65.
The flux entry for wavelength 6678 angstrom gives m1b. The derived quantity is 10.46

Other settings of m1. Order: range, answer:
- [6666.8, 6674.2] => 11.4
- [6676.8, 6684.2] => 11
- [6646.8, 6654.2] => 11.1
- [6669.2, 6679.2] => 11.1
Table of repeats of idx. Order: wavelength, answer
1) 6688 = 11.45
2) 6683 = 11.46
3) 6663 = 11.94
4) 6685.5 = 11.57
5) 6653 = 10.89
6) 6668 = 11.55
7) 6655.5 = 10.9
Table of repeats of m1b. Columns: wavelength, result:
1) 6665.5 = 12.02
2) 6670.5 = 11.25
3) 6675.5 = 11.21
